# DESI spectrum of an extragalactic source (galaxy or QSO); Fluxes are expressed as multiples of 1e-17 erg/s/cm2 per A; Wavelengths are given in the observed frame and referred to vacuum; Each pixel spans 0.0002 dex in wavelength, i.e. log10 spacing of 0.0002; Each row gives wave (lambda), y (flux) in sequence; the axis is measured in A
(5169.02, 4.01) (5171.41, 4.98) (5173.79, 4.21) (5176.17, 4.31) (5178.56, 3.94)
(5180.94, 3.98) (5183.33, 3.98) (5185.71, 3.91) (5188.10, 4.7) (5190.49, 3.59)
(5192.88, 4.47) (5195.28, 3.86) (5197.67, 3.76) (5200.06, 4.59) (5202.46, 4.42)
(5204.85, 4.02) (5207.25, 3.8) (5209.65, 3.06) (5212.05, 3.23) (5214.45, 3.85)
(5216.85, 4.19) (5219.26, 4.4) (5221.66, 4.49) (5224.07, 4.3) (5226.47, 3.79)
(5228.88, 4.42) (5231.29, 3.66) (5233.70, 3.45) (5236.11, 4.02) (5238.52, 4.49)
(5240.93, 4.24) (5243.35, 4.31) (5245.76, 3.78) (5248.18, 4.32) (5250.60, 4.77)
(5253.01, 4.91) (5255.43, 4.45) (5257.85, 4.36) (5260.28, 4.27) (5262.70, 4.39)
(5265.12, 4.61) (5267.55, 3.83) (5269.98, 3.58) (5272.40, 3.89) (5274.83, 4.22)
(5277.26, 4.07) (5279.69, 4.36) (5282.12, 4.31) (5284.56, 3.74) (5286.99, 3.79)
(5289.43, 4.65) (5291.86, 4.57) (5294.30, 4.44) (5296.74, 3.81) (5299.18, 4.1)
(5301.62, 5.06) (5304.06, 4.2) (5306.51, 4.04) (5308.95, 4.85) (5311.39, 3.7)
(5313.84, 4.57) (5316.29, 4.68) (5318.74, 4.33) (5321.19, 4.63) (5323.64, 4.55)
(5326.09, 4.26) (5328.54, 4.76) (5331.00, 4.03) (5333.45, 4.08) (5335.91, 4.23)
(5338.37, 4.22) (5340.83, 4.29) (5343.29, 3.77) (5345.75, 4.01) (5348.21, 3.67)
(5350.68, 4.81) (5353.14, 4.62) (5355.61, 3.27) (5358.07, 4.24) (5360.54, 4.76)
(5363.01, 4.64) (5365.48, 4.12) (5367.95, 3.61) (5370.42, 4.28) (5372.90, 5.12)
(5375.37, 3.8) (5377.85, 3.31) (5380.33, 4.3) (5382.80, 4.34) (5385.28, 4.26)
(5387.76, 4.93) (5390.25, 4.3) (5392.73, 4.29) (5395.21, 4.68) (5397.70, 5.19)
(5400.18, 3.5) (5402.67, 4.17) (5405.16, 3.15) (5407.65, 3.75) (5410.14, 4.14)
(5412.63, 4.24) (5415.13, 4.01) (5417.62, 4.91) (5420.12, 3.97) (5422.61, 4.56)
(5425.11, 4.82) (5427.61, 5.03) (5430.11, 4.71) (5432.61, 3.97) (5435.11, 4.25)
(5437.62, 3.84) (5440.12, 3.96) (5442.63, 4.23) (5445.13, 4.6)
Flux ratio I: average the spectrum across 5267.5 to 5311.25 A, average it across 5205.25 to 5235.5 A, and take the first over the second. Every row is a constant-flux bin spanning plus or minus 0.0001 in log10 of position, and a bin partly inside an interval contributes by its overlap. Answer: 1.08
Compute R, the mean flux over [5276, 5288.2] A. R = 4.05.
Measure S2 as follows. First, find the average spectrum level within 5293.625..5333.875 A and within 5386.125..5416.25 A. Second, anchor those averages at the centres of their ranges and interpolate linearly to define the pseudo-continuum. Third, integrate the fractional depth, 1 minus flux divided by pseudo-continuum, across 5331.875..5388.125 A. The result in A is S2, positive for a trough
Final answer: 1.1 A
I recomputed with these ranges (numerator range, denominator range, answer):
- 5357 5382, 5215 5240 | 1.03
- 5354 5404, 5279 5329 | 0.98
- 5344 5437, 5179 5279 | 1.04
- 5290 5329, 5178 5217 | 1.11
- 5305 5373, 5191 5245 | 1.06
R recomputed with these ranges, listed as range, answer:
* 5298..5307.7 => 4.35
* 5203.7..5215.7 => 3.59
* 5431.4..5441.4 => 4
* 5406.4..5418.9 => 4.21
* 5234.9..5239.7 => 4.26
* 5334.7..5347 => 4.1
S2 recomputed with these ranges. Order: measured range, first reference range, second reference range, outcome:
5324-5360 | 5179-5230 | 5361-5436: 0.3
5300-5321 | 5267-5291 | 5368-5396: -1.5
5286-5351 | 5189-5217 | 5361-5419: -3.1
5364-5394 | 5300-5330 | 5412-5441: 1.2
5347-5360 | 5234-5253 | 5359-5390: 0.4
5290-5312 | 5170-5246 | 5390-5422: -1.1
